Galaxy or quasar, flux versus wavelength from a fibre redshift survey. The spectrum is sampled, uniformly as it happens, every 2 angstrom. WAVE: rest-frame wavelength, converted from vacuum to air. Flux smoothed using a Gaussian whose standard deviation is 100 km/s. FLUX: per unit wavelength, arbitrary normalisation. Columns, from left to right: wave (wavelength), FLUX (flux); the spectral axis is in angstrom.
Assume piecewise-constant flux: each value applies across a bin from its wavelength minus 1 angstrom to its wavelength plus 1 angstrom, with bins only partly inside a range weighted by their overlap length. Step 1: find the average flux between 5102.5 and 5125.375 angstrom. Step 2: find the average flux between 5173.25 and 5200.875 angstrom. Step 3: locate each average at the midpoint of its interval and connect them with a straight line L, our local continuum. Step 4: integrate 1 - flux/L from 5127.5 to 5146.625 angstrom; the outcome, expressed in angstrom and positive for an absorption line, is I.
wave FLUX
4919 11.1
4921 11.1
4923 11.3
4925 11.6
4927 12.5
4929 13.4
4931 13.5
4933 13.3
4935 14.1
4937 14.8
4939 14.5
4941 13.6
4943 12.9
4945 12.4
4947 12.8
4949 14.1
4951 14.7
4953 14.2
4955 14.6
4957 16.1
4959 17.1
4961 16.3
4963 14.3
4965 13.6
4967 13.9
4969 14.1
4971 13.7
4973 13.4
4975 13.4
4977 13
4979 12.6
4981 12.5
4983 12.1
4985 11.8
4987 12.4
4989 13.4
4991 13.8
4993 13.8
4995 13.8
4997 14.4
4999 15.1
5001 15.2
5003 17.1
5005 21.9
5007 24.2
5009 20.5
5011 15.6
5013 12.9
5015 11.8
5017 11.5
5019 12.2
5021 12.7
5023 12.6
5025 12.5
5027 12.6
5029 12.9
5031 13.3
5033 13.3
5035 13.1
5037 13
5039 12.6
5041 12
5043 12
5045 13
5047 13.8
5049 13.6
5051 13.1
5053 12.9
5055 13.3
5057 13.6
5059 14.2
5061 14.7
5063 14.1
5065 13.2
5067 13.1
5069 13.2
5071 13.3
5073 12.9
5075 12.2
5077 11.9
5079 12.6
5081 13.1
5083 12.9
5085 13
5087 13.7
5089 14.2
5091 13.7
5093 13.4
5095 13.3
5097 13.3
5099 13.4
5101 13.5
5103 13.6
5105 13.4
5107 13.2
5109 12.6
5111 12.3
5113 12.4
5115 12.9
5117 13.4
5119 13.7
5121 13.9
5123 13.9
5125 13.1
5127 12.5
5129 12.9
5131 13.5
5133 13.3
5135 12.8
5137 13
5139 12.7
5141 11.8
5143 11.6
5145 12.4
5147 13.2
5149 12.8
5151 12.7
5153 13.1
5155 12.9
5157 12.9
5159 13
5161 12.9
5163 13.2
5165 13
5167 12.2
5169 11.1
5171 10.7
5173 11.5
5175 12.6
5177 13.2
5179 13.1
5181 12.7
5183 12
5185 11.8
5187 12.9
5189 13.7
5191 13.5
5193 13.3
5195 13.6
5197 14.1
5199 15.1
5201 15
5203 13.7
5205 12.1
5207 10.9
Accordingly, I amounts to 0.8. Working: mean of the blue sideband 13.2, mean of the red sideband 13.2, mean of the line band 12.7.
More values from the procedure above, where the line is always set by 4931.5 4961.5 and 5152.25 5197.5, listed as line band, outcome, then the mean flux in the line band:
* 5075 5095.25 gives 0.3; 13.1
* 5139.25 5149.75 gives 0.5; 12.4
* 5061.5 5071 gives 0.0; 13.5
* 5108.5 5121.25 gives 0.1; 13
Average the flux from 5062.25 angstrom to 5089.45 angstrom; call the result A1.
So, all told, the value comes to 13.1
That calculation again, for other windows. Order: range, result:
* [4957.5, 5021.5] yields 14.5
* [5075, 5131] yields 13.2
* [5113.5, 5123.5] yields 13.5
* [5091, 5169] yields 13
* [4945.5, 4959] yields 14.5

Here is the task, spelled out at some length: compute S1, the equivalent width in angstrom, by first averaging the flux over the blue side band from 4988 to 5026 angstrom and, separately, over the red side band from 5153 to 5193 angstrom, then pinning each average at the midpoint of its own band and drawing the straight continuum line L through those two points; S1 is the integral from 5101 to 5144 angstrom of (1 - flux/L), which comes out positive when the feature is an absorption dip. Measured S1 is 1.1 angstrom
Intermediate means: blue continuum 15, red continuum 12.6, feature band 13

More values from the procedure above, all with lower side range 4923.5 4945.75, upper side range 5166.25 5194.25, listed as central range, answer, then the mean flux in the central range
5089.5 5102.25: -0.7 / 13.5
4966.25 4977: -0.4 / 13.6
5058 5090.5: -1.2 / 13.3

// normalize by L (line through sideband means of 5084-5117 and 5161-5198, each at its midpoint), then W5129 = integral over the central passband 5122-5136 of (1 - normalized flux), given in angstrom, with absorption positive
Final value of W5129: -0.1 angstrom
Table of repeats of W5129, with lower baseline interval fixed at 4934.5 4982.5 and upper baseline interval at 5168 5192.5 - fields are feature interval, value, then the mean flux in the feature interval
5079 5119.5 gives -0.7 angstrom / 13.2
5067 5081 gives 0.5 angstrom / 12.7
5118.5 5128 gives -0.4 angstrom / 13.4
